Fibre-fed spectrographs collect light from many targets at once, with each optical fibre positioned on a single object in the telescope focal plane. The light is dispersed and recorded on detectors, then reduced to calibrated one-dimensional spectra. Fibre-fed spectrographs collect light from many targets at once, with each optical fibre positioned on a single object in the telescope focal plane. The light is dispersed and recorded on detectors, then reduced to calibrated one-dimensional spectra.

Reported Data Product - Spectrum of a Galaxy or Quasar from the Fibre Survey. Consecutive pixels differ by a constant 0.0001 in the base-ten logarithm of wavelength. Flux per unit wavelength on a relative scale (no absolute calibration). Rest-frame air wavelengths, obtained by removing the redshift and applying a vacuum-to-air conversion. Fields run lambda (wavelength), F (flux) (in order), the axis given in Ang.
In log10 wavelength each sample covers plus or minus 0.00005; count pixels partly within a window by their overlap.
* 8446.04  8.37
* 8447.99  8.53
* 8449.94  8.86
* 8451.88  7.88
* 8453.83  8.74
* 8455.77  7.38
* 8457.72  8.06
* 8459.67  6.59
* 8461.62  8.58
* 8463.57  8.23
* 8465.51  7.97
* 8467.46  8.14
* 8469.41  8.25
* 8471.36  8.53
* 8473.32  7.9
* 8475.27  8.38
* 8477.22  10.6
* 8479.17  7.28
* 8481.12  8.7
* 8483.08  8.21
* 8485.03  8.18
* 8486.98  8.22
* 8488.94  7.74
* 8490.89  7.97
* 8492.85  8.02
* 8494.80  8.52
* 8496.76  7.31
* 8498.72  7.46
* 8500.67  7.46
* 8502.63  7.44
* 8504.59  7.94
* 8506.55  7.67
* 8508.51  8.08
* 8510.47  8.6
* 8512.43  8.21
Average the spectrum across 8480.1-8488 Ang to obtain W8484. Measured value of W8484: 8.32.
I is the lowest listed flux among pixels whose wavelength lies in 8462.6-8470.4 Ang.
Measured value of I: 7.97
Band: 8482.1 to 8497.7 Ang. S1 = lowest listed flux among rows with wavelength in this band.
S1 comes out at 7.31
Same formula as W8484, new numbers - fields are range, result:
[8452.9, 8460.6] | 7.69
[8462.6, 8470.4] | 8.16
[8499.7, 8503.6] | 7.45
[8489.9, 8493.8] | 7.99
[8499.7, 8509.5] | 7.71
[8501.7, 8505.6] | 7.69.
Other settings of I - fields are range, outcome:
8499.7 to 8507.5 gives 7.44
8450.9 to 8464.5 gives 6.59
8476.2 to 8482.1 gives 7.28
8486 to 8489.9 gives 7.74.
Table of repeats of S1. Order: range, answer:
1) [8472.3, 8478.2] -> 7.9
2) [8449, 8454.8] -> 7.88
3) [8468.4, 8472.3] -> 8.25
